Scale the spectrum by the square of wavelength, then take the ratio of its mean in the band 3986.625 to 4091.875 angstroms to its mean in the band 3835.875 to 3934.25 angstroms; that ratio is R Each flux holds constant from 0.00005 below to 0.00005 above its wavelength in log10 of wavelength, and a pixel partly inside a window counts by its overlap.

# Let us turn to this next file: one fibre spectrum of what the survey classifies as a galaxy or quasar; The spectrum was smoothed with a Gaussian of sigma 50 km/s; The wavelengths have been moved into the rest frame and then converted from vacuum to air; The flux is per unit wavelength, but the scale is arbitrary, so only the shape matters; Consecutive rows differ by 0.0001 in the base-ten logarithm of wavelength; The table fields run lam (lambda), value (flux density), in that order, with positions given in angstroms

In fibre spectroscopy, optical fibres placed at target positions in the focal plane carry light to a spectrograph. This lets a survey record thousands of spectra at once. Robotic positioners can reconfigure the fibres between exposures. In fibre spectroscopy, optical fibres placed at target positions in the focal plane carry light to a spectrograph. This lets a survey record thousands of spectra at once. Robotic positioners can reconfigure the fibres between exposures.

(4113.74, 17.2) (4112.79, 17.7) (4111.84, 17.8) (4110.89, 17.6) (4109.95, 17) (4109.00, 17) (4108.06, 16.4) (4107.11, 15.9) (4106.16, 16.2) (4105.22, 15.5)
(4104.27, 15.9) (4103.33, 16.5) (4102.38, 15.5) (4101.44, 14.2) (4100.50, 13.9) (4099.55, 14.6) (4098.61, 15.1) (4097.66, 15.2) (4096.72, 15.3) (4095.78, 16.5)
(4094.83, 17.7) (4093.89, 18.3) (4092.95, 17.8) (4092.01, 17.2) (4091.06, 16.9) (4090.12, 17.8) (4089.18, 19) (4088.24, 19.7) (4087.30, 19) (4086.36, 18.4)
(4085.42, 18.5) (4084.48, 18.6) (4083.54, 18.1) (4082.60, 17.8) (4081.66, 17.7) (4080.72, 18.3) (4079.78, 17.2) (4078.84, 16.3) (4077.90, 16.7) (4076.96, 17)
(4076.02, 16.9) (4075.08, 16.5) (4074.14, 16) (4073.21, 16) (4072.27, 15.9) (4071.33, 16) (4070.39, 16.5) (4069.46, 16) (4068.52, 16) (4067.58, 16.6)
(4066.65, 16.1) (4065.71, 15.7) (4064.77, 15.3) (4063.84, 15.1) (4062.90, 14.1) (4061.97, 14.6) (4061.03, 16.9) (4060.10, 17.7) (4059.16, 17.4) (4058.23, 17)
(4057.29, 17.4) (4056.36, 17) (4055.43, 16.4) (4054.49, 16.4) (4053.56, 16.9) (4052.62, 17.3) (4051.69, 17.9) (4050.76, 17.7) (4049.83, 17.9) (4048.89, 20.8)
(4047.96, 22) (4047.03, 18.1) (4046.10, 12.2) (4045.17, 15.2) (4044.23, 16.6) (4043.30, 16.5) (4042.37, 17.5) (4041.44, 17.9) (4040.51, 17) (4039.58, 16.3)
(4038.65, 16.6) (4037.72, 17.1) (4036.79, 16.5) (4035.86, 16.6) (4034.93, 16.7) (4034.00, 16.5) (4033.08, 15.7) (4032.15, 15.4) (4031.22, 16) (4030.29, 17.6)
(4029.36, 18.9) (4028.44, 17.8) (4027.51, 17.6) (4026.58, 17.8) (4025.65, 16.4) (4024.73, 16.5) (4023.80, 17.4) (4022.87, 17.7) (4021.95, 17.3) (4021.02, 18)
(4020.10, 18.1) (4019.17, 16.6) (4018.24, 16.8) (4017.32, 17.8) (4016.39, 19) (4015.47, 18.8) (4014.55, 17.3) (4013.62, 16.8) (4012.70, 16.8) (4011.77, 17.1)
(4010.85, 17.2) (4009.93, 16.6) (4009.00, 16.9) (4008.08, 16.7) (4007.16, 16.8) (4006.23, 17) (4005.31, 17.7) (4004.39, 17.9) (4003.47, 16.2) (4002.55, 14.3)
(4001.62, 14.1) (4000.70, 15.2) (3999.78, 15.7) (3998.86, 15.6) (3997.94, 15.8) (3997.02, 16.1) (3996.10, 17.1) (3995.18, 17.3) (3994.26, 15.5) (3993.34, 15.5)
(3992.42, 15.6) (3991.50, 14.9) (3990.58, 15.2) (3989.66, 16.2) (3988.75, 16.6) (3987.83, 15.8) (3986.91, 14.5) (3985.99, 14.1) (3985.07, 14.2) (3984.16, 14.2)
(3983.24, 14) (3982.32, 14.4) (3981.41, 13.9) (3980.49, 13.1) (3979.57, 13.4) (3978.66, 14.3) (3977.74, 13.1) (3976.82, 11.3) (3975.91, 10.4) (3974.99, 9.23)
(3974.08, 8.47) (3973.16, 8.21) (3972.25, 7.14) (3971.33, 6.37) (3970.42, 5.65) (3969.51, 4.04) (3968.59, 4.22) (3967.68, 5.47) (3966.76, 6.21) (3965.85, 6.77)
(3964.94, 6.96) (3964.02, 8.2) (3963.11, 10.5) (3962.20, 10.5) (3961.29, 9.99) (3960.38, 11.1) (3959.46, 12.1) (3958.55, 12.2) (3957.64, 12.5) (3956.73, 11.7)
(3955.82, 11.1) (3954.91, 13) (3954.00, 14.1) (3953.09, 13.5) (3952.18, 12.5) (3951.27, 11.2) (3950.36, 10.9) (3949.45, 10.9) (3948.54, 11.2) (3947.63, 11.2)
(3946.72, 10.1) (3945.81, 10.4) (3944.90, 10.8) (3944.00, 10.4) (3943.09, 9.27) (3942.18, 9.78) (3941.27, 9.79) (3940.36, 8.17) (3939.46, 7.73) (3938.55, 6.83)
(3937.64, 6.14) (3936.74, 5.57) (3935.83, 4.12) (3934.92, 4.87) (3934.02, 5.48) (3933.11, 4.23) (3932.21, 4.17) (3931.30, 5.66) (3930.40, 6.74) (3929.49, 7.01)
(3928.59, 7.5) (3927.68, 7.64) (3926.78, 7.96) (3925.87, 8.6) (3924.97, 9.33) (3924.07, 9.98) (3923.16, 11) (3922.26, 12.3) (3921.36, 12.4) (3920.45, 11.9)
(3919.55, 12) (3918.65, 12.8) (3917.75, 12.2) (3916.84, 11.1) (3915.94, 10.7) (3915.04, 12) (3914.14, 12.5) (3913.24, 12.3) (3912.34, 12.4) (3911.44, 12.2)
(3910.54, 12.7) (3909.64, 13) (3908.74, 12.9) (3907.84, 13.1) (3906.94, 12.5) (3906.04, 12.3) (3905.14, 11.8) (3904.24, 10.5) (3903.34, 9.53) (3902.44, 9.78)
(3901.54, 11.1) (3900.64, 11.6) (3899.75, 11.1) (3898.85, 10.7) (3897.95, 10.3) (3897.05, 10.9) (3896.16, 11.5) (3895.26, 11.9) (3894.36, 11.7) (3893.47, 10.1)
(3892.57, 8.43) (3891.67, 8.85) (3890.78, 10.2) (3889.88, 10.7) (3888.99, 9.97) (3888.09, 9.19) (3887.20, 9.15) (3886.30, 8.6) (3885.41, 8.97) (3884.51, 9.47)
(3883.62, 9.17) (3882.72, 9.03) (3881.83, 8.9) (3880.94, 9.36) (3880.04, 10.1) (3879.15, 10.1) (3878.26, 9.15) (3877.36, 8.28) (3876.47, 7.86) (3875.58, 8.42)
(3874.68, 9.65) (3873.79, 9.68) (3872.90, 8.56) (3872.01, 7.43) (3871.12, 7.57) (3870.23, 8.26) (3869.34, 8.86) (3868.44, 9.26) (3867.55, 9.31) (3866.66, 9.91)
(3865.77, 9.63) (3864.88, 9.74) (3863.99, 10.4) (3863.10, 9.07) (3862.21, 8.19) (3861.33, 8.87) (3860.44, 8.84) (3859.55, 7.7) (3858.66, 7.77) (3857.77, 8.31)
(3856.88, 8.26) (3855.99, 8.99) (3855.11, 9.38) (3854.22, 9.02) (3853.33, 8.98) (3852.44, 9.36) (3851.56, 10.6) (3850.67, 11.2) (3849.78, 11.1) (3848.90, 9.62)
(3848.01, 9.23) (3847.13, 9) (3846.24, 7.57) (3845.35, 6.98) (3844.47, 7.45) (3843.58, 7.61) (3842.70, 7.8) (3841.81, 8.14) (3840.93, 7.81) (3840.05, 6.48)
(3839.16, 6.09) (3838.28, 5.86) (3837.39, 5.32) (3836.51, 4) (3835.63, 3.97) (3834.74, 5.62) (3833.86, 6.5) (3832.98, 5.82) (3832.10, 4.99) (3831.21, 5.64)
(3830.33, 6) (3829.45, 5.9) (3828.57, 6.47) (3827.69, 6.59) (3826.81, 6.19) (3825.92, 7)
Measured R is 1.9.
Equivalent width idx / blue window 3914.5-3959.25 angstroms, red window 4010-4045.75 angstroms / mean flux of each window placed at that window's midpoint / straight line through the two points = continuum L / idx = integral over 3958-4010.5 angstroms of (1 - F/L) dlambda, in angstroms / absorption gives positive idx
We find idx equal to 3.4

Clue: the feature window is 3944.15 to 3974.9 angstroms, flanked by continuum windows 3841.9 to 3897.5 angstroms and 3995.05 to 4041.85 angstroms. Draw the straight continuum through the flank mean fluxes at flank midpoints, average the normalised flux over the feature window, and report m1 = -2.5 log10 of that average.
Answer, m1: 0.38 mag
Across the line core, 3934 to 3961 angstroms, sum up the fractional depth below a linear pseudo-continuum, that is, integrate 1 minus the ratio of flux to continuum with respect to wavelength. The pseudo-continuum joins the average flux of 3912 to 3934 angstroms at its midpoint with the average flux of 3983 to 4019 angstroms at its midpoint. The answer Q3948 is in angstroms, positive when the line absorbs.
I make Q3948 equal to 4.1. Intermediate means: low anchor 9.67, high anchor 16.2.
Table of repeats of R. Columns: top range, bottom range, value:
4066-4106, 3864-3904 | 1.93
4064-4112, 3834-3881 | 2.24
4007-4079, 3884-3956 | 1.78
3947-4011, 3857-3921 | 1.31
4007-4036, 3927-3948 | 2.37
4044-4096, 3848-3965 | 1.88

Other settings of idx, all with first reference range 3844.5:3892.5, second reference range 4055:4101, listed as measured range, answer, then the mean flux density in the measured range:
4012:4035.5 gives -3.95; 17.2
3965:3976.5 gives 5.32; 6.91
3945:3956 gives 0.39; 11.7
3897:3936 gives 2.20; 10.1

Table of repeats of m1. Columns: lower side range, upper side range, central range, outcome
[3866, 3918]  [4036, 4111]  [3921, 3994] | 0.24 mag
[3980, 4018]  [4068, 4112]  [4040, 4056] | -0.06 mag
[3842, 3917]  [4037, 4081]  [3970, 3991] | 0.12 mag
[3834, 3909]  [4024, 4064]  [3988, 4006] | -0.08 mag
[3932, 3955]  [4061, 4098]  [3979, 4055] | -0.24 mag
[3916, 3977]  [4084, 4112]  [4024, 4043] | -0.24 mag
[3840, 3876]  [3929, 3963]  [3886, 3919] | -0.22 mag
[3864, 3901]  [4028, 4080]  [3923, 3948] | 0.44 mag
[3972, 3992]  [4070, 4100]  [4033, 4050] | -0.11 mag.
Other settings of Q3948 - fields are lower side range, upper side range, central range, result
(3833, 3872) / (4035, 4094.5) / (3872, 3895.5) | 0.3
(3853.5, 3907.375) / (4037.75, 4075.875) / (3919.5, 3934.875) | 4.2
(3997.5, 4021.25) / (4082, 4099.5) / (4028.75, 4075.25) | 1.3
